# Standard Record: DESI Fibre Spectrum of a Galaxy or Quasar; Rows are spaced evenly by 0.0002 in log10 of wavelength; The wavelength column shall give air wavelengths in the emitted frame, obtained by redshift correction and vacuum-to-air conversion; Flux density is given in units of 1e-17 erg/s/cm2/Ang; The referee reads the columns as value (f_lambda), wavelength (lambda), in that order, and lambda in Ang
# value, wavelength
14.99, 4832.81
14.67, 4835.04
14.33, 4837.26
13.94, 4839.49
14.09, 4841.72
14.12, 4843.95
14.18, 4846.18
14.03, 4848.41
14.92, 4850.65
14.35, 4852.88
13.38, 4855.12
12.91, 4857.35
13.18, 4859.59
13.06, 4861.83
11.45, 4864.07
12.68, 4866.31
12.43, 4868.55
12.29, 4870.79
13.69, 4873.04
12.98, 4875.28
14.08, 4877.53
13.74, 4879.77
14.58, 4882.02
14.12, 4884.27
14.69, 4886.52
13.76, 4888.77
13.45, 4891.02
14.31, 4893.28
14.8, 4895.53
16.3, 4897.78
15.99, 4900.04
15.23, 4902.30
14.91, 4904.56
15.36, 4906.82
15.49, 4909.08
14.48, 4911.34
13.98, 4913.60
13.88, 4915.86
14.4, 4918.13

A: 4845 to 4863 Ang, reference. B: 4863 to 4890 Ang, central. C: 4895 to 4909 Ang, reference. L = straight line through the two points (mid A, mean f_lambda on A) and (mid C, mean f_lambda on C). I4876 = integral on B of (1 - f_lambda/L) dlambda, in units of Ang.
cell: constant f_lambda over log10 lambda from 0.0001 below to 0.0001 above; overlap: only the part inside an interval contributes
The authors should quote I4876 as 2.2 Ang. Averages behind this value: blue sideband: 13.7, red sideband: 15.5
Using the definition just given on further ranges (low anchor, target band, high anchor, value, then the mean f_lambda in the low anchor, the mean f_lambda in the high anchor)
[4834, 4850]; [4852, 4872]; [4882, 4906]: 2.2 Ang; 14.2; 14.8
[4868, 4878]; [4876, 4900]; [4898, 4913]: -0.6 Ang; 13.1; 15.3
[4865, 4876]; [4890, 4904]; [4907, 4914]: -0.9 Ang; 12.8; 14.8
